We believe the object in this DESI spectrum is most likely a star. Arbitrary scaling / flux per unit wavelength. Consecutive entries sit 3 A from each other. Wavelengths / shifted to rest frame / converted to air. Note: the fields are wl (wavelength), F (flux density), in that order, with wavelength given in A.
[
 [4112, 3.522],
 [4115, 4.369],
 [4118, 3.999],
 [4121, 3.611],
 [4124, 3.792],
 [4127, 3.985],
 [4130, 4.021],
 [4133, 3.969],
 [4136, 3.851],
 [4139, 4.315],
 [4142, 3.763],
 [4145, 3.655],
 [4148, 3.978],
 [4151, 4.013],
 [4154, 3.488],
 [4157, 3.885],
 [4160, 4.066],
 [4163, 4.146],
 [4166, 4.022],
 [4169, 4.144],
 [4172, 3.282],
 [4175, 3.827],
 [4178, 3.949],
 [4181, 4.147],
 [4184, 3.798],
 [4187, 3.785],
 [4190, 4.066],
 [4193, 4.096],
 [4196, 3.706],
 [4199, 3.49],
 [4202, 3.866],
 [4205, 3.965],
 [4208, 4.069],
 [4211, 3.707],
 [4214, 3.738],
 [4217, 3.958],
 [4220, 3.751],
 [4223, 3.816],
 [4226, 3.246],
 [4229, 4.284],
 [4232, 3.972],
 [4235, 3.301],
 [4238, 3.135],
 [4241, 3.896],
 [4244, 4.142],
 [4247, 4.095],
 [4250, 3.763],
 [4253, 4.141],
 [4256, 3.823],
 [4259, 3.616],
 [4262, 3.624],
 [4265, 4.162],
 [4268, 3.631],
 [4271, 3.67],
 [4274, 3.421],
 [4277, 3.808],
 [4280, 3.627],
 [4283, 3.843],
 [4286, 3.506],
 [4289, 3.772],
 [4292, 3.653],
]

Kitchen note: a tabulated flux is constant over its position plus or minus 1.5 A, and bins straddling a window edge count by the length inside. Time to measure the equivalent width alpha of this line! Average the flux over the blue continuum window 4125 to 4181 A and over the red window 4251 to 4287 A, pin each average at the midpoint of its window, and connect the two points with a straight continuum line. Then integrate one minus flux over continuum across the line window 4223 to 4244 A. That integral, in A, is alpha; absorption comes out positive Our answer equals 0.6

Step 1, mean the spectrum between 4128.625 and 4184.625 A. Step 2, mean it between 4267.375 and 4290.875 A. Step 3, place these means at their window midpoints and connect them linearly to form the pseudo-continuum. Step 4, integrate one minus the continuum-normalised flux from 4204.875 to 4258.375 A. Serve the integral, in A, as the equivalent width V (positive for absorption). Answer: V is -0.8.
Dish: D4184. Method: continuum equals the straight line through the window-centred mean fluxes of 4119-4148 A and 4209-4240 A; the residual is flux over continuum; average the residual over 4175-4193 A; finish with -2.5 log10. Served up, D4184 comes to -0.05 mag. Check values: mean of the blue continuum 3.89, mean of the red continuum 3.7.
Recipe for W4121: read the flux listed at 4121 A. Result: 3.611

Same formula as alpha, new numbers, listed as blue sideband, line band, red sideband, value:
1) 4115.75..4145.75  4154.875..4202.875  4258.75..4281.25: -0.6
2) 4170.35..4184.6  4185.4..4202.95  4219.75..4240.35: -0.4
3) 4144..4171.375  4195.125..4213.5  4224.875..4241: -0.3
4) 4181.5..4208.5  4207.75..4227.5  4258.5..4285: 0.5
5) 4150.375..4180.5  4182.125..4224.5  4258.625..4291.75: -0.3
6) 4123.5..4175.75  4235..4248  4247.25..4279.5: 0.2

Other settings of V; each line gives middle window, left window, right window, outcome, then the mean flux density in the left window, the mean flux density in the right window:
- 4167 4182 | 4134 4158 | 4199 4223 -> 0.0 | 3.87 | 3.84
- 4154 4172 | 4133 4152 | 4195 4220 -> -0.2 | 3.93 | 3.81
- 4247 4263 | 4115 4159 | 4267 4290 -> -0.6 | 3.9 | 3.66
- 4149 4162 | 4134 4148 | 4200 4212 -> 0.1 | 3.91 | 3.89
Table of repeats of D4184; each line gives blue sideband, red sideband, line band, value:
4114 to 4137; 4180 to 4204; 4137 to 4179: 0.003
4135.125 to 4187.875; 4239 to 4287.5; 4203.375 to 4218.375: -0.011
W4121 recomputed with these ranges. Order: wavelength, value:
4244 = 4.142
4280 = 3.627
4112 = 3.522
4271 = 3.67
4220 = 3.751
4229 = 4.284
